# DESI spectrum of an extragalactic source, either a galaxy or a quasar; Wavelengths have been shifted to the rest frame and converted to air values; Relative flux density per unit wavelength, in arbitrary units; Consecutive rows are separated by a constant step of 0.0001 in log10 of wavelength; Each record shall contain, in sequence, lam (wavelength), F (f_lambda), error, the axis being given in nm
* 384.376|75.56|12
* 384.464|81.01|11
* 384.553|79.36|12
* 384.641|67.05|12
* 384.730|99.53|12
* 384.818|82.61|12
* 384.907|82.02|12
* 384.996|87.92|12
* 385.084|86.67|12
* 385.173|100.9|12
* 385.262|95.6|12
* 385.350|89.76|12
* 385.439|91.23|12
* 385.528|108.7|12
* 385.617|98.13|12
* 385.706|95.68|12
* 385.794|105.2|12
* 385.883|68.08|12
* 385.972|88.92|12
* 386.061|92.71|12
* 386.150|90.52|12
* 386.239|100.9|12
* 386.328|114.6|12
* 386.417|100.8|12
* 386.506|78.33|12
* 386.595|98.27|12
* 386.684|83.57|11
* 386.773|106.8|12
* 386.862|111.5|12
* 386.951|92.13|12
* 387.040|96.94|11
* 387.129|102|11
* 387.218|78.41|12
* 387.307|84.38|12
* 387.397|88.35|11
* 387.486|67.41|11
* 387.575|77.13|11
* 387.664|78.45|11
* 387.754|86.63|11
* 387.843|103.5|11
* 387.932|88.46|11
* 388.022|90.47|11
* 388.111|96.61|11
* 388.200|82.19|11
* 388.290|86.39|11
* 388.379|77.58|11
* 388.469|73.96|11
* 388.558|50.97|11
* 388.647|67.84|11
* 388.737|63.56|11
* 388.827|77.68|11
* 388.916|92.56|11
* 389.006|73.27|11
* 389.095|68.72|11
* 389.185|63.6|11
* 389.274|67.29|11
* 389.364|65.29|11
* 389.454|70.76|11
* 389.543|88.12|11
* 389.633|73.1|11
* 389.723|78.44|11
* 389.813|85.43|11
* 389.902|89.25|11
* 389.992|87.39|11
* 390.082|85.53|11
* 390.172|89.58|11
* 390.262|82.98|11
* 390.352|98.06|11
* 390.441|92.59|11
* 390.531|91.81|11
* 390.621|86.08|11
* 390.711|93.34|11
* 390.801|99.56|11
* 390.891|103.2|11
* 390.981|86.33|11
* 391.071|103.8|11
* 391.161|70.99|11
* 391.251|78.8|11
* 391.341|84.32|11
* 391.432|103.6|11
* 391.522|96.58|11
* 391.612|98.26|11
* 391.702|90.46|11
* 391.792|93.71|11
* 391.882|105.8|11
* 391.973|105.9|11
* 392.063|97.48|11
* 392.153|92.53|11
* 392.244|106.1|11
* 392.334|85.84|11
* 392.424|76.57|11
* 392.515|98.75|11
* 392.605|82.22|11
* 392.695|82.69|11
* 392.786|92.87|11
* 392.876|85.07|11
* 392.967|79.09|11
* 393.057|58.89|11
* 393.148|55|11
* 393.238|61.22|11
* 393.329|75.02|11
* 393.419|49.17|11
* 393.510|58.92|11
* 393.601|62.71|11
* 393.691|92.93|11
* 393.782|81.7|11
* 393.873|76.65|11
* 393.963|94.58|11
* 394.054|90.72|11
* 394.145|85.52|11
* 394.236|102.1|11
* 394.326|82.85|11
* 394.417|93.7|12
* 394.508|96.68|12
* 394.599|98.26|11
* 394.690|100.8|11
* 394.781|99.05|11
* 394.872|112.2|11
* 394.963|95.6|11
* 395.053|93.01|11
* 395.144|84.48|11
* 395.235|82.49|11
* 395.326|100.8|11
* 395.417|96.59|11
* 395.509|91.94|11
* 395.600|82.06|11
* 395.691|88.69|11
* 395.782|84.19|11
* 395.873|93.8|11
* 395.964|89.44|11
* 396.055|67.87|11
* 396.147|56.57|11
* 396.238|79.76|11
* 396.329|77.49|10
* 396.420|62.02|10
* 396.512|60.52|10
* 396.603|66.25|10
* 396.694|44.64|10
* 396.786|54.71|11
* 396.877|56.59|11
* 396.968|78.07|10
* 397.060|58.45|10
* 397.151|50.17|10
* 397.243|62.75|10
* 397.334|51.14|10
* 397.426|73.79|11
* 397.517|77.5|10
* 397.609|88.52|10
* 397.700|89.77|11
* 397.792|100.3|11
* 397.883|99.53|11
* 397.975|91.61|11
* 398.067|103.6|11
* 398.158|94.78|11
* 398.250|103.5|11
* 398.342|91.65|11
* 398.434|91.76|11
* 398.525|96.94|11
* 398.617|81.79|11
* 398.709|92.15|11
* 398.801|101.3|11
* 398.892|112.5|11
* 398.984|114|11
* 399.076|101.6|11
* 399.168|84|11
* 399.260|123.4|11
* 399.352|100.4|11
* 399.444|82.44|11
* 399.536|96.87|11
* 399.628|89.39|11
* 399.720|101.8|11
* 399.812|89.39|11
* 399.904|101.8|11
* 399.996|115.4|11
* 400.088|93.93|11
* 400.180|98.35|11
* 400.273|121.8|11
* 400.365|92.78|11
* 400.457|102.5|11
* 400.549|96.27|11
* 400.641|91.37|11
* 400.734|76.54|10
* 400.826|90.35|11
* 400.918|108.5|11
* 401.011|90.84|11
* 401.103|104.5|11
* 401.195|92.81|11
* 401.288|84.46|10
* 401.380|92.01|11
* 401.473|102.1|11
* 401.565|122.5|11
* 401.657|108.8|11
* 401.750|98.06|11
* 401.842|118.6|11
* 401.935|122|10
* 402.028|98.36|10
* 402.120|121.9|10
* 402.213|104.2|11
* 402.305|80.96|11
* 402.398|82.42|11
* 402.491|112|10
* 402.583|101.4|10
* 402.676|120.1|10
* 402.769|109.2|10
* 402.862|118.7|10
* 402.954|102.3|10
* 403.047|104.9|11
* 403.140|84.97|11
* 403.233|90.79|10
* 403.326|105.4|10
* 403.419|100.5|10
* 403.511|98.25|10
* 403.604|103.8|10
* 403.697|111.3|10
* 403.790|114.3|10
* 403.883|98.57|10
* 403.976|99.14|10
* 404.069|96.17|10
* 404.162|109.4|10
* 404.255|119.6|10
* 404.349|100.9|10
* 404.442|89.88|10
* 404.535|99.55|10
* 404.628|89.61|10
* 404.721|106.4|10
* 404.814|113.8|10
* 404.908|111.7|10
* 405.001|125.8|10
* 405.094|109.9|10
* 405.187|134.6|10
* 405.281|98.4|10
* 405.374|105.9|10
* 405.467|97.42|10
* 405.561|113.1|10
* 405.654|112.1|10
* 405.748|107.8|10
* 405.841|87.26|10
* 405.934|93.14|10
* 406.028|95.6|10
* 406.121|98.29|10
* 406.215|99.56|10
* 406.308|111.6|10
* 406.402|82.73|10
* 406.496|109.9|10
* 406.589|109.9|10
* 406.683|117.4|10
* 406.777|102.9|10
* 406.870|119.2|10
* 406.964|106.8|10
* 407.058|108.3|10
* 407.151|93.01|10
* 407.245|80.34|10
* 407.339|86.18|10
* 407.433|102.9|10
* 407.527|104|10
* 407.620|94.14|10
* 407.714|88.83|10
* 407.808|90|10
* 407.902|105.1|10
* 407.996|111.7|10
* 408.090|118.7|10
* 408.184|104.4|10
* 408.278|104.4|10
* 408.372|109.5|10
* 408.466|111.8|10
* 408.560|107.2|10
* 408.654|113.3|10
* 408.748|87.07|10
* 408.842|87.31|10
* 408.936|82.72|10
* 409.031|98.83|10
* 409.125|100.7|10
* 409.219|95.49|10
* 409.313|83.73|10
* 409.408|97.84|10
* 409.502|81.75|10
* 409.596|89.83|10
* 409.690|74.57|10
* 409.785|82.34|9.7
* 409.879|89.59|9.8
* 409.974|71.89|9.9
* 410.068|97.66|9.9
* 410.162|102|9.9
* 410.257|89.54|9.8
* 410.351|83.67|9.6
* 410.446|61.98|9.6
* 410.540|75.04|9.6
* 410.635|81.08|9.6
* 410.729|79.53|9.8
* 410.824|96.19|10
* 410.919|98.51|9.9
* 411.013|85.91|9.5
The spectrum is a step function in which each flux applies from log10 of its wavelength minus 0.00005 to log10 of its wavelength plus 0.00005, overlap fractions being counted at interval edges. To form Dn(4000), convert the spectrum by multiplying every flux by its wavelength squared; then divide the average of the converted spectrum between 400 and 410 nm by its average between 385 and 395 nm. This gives 1.3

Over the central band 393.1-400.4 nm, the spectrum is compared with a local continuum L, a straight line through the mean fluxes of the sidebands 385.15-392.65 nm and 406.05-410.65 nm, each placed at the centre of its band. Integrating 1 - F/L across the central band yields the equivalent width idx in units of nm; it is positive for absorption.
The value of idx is 0.44 nm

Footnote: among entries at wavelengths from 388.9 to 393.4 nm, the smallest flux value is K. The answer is 55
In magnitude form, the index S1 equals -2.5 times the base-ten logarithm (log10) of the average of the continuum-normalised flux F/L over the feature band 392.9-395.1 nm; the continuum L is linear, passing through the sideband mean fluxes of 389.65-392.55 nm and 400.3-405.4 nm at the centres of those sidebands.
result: 0.14 mag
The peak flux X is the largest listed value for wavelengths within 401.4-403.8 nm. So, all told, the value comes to 122.5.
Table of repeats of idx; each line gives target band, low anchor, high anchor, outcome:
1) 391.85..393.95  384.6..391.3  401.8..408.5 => 0.24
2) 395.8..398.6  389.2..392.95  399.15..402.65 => 0.54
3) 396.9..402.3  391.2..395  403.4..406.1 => 0.12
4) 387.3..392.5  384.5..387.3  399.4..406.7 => 0.53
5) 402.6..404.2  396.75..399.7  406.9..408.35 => -0.16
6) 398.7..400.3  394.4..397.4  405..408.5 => -0.26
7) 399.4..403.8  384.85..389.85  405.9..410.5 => -0.36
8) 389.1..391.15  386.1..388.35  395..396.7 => 0.06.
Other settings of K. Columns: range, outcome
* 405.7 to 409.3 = 80.34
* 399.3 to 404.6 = 76.54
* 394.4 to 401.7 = 44.64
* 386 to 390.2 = 50.97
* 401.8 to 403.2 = 80.96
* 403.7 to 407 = 82.73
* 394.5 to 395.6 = 82.06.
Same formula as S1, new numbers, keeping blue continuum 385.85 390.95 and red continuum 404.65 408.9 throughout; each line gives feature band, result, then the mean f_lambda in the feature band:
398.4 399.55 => -0.03 mag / 98.5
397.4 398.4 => 0.03 mag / 92.6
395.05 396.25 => 0.10 mag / 84.9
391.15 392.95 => -0.03 mag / 91.6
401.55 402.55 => -0.07 mag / 106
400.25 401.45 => 0.03 mag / 95.4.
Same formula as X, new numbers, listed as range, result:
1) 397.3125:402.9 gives 123.4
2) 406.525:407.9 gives 119.2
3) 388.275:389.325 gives 92.56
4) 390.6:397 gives 112.2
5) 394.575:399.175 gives 114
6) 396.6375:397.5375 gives 78.07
